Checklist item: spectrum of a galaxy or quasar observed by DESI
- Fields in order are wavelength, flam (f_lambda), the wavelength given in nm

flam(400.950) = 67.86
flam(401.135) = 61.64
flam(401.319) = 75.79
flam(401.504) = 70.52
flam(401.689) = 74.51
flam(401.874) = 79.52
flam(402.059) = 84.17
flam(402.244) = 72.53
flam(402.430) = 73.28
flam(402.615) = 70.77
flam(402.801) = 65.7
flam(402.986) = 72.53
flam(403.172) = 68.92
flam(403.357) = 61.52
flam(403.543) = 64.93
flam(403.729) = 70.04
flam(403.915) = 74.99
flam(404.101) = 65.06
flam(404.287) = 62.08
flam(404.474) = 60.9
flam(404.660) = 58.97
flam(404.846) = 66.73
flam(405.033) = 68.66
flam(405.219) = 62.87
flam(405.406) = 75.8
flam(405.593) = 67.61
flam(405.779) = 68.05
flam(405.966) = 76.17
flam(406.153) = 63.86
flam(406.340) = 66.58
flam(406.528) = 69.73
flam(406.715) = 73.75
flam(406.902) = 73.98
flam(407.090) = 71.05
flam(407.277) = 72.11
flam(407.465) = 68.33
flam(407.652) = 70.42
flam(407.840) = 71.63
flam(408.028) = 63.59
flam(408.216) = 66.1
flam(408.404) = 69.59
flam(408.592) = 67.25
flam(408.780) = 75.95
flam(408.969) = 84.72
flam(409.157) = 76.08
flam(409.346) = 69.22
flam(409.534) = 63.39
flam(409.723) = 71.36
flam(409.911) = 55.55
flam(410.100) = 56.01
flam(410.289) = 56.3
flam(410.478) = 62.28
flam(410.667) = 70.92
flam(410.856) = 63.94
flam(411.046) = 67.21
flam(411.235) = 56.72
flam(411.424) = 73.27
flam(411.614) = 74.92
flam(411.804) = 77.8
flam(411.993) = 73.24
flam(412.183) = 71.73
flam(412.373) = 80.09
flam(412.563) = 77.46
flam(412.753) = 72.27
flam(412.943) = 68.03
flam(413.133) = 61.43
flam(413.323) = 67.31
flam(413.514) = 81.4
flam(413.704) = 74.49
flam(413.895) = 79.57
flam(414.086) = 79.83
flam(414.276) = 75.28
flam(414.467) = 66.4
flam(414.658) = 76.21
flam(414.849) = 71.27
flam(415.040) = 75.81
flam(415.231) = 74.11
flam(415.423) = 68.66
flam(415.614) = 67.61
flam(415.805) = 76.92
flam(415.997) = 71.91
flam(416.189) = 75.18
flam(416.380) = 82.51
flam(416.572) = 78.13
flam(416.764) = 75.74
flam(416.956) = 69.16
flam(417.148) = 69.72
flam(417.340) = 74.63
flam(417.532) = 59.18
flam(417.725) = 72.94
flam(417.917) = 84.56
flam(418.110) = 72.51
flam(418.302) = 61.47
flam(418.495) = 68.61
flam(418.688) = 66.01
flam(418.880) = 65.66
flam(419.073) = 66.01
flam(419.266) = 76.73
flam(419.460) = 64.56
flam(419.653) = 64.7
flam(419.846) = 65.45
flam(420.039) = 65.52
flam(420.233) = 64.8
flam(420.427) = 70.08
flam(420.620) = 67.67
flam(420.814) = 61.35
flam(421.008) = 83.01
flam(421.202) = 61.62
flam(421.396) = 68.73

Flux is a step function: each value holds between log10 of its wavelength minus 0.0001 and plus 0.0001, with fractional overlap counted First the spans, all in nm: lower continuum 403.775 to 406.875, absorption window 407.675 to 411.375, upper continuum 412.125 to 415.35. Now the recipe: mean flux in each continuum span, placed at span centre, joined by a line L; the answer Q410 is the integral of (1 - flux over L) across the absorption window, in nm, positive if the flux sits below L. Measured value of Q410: 0.20 nm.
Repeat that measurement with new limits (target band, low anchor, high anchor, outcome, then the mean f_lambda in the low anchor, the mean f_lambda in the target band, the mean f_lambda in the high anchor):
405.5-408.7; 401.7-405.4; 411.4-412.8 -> 0.09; 68.9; 69.4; 75.3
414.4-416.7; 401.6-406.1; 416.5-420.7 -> -0.15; 69.4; 73.8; 69.2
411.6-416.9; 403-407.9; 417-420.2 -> -0.43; 68.3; 74.1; 68.6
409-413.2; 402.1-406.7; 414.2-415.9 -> 0.14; 68.1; 68.5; 72.4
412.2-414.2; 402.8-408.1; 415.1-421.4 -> -0.13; 68.2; 74.1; 70.2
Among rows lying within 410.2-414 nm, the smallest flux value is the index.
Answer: 56.3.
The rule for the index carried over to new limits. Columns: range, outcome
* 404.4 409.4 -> 58.97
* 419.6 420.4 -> 64.7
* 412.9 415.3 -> 61.43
